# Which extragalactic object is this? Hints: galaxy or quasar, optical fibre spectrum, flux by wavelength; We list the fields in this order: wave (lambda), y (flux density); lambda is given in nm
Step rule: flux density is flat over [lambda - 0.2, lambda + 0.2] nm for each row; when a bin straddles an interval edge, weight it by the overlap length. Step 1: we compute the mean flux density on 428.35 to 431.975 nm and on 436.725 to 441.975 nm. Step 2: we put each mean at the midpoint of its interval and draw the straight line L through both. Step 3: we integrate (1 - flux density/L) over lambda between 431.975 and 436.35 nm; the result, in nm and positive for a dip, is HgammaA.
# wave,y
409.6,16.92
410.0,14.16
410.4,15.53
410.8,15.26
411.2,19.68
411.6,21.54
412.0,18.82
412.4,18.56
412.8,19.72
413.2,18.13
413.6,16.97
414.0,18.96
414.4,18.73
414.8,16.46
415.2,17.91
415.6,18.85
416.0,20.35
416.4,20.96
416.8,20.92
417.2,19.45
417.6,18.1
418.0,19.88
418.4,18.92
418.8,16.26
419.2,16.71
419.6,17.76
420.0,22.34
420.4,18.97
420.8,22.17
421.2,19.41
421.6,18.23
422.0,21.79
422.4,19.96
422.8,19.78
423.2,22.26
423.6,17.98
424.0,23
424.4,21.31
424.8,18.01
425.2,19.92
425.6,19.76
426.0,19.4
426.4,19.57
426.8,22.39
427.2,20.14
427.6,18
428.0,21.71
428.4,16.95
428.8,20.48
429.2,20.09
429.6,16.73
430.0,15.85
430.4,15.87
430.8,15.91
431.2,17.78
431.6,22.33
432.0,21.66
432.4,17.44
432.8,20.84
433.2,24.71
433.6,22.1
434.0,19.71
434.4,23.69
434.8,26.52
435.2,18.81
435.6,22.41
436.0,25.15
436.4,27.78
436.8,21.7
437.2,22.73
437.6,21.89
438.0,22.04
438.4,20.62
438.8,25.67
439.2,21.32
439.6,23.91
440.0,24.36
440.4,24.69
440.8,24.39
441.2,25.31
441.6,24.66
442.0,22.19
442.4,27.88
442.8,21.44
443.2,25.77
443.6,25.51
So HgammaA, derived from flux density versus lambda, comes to -0.39 nm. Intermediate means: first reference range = 18.2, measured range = 22.3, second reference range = 23.3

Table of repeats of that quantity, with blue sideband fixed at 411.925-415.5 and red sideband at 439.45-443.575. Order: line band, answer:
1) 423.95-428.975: 0.27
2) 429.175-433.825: 0.63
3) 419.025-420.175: 0.04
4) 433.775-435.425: 0.06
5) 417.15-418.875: 0.05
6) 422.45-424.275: -0.03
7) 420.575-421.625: -0.02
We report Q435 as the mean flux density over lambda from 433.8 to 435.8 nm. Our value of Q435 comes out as 22.2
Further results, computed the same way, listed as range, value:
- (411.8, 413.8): 18.4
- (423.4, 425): 20.1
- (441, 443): 24.3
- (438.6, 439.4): 23.5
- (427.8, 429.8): 19.2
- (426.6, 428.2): 20.6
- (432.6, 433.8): 22.6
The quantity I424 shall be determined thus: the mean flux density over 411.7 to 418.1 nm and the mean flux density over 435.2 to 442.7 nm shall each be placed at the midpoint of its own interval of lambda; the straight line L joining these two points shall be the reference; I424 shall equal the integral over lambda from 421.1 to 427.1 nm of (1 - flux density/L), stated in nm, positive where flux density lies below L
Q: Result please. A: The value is 0.159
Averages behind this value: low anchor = 18.9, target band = 20.2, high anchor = 23.7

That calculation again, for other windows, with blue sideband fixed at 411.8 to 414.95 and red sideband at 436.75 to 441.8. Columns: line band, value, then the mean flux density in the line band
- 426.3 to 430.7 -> 0.51 nm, 18.8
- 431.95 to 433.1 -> 0.10 nm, 20.2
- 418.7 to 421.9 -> 0.09 nm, 19.2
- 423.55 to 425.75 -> 0.04 nm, 20.1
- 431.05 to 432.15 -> 0.06 nm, 20.7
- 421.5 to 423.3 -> -0.03 nm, 20.4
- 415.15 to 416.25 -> -0.03 nm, 19.3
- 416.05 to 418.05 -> -0.09 nm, 19.9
